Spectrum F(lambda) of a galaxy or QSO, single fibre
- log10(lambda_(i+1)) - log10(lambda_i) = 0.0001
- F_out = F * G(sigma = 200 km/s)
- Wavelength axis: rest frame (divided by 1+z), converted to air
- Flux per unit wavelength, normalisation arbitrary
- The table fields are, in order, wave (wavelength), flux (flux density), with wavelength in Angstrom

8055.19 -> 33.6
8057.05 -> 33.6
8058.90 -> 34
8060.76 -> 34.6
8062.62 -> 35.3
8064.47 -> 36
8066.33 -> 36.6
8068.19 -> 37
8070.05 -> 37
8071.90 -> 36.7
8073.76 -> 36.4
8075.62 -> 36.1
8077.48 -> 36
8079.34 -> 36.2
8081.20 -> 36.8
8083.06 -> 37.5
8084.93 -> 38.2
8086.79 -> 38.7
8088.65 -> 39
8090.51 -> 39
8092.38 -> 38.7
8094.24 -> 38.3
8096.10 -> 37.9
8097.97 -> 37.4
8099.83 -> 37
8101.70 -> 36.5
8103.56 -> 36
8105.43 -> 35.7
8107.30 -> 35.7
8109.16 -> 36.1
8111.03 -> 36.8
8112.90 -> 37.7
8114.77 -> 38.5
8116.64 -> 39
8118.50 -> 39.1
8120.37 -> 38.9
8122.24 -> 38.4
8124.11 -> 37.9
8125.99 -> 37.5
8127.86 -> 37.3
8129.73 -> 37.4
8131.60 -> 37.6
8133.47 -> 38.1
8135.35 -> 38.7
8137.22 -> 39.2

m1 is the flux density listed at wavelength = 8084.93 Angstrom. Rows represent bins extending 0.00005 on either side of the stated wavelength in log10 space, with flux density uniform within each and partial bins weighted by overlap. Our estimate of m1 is 38.2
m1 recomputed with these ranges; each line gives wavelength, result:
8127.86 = 37.3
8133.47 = 38.1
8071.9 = 36.7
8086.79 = 38.7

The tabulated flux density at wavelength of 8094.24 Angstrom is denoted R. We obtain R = 38.3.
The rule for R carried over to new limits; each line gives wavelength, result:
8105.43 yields 35.7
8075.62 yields 36.1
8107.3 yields 35.7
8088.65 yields 39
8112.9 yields 37.7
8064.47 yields 36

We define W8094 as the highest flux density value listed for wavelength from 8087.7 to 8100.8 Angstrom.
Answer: 39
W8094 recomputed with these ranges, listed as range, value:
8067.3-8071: 37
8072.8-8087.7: 38.7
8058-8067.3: 36.6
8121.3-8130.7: 38.4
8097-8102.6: 37.4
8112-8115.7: 38.5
